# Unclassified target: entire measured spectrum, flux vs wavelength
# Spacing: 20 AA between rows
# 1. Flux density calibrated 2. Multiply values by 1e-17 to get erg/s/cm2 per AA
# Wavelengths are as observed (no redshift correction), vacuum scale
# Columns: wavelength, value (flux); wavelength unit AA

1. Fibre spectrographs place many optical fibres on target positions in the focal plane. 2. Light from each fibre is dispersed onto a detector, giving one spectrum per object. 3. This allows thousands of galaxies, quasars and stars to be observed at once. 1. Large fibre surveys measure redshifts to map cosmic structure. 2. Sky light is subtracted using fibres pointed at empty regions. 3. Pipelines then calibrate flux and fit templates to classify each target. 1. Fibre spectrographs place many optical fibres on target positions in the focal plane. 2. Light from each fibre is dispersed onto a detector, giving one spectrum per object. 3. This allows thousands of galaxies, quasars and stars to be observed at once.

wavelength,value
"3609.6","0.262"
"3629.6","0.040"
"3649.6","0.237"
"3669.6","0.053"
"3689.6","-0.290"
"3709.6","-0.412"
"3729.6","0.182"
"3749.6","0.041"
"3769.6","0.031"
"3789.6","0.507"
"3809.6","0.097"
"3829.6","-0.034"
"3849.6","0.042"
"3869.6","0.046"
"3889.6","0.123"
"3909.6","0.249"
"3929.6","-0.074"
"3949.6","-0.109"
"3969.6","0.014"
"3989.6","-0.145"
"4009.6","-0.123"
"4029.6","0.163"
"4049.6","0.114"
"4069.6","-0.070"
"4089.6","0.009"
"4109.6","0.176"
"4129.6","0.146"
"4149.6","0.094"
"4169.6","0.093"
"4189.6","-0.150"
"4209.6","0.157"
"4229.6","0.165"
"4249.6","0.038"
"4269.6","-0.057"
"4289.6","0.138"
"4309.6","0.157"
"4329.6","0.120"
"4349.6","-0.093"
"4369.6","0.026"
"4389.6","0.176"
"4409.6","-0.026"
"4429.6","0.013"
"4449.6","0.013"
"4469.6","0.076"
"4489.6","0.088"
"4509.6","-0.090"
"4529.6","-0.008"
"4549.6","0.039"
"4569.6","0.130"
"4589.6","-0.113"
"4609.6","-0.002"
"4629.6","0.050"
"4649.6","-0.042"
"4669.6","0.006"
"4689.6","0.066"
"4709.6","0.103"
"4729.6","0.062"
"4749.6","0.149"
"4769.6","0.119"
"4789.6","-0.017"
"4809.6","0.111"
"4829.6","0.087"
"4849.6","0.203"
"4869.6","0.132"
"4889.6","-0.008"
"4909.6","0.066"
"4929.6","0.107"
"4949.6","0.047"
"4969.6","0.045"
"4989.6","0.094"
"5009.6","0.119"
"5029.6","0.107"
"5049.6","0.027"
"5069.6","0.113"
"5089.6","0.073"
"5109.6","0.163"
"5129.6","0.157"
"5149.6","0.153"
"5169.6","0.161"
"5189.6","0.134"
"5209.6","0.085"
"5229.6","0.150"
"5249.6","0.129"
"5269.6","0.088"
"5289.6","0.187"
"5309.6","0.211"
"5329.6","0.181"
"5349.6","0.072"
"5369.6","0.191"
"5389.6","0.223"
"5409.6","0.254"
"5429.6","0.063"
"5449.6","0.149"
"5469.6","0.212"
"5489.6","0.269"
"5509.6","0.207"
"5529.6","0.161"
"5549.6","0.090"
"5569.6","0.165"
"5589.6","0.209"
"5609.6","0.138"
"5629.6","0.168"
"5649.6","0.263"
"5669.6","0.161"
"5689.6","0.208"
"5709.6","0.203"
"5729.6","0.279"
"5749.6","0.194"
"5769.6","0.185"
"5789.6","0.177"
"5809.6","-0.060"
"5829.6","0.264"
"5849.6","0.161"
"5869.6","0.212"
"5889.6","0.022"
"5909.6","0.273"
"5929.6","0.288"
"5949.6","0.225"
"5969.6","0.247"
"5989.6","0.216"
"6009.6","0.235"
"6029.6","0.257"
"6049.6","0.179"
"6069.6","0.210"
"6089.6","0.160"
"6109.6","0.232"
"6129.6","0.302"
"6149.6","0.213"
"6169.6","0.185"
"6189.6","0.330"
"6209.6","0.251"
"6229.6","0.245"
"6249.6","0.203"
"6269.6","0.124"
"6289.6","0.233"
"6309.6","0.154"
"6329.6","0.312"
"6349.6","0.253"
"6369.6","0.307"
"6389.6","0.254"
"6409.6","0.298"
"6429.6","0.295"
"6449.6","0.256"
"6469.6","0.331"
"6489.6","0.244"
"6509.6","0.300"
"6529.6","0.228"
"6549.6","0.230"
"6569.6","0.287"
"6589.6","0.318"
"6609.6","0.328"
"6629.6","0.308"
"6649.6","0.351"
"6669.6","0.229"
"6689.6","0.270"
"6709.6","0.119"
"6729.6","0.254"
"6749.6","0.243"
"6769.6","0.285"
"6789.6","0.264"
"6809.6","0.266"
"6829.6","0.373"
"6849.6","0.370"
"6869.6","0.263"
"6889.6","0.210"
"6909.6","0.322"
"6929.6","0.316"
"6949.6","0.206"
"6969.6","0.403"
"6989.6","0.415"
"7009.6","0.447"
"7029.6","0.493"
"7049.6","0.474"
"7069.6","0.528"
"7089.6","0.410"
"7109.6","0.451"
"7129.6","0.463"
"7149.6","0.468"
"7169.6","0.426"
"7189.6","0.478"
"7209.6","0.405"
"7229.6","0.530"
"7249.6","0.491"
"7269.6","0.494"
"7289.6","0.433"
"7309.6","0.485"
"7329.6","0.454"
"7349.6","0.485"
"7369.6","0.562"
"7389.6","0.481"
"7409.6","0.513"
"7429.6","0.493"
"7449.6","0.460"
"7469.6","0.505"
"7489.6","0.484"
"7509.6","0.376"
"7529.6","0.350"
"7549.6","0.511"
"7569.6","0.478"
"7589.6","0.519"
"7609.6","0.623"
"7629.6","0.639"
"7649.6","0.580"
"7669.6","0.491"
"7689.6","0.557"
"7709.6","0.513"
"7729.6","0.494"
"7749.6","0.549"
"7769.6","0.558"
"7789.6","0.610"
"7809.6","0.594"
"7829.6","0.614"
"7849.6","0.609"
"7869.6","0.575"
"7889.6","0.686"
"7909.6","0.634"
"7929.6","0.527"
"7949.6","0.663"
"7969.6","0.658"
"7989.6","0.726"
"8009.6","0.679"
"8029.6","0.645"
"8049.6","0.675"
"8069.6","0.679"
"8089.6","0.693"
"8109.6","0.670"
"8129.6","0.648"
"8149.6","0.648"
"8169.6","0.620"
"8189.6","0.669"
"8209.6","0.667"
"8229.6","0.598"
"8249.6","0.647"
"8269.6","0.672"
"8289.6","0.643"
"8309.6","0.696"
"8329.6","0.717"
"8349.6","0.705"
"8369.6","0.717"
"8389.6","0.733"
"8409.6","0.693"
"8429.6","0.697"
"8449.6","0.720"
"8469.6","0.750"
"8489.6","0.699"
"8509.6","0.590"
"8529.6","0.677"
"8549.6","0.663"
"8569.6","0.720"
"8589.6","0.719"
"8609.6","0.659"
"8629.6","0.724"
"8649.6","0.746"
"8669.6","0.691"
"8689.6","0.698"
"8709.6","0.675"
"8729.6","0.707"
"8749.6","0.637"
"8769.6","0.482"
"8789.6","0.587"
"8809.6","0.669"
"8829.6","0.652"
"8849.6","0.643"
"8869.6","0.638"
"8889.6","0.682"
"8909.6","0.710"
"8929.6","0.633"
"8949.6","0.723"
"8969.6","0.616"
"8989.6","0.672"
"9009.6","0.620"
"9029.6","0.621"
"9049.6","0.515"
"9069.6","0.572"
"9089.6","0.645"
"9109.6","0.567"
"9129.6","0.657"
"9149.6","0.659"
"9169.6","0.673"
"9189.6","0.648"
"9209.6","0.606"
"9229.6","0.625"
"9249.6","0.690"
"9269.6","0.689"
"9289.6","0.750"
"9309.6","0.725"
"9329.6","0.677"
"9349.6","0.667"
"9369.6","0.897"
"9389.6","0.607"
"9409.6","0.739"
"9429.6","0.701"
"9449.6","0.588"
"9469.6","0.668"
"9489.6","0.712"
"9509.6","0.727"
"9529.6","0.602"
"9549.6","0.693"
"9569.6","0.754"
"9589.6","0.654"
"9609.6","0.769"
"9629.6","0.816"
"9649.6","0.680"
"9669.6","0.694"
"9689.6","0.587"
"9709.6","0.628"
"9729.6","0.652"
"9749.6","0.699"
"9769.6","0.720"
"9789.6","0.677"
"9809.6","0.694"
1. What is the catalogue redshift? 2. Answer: 0.750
